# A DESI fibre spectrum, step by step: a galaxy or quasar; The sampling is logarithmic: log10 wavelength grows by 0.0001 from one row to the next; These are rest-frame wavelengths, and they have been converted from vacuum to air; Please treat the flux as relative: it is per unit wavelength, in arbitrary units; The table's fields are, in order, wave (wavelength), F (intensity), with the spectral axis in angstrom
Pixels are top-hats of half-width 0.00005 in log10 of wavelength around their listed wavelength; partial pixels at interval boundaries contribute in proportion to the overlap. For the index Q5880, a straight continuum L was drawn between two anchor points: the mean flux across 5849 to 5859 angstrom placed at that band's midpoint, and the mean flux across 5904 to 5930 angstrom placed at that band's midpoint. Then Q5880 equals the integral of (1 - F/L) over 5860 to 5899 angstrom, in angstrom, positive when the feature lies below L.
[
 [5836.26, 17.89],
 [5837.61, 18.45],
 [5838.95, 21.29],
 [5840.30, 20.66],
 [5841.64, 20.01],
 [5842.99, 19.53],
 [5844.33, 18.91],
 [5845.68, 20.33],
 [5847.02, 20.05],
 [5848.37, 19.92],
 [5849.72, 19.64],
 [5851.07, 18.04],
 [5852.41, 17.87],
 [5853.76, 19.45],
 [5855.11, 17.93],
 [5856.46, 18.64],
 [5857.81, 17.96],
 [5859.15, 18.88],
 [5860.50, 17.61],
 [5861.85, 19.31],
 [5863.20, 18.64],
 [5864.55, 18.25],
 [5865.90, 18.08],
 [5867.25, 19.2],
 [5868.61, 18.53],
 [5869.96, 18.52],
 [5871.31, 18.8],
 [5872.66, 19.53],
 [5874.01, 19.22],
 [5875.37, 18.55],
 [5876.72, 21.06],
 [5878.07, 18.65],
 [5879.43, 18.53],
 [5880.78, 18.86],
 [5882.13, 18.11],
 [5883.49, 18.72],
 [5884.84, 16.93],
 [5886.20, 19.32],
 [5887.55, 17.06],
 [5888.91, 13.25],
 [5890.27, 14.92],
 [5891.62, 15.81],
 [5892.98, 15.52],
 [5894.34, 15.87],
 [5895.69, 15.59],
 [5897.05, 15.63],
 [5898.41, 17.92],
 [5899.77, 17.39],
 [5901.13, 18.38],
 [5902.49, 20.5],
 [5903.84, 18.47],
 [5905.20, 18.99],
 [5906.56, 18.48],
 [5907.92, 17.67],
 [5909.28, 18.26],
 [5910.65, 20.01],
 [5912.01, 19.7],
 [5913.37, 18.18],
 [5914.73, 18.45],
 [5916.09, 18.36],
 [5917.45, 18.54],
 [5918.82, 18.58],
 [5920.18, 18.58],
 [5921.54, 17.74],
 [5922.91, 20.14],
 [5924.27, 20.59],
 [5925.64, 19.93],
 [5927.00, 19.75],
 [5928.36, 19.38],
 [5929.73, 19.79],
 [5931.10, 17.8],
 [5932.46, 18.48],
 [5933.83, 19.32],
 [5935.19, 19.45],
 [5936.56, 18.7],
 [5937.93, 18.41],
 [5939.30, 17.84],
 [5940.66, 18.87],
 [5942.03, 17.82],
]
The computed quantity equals 1.92 angstrom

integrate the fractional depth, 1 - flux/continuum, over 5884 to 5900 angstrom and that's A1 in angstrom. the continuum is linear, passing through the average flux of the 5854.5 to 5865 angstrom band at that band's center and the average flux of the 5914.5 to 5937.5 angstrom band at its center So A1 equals 2.1 angstrom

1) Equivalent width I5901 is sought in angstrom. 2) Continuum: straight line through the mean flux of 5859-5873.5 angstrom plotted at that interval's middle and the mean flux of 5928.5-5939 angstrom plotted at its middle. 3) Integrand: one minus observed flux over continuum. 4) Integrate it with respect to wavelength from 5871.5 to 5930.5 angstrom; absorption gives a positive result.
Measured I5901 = 1.54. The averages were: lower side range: 18.7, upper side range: 18.8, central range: 18.3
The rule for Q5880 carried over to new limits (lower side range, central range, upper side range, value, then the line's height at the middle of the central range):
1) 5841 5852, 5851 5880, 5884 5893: -1.2 angstrom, 18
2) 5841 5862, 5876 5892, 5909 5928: 1.2 angstrom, 19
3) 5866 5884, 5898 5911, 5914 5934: 0.3 angstrom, 19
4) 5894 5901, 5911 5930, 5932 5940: -1.3 angstrom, 17.9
